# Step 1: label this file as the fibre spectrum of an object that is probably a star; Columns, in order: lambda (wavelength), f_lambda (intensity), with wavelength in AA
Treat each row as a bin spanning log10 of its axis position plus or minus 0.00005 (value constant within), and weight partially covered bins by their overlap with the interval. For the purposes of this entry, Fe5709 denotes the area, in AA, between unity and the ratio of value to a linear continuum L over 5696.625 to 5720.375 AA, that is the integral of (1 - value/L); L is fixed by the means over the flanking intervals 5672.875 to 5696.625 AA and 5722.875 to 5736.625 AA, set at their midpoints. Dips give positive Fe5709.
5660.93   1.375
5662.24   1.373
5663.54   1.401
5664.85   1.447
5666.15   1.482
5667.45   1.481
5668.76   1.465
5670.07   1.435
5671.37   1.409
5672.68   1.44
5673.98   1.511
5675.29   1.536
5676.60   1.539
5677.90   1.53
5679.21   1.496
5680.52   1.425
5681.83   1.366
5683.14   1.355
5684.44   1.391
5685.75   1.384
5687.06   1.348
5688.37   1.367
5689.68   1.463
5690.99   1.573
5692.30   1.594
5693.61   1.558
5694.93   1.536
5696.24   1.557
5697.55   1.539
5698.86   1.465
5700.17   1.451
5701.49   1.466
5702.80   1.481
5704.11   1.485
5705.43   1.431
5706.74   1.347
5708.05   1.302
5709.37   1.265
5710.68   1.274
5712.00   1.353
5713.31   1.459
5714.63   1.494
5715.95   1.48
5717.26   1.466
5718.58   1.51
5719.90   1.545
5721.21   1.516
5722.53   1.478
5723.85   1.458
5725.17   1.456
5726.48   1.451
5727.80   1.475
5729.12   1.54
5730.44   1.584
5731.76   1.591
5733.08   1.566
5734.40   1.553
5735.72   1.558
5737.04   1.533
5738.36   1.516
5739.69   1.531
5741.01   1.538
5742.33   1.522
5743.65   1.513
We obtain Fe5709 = 1.0 AA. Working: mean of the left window 1.47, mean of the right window 1.52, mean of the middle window 1.43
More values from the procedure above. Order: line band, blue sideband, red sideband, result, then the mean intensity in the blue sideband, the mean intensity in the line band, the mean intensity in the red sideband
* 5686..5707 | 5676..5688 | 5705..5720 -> -0.95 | 1.42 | 1.48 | 1.41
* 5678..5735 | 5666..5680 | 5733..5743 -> 1.83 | 1.48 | 1.46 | 1.54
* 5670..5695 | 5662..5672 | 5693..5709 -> -0.19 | 1.44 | 1.46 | 1.46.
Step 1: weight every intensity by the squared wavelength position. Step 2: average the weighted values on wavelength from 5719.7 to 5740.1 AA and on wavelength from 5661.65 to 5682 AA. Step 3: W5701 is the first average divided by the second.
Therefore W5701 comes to 1.06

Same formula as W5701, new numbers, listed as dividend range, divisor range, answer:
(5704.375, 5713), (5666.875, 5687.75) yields 0.94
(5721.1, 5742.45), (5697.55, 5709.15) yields 1.08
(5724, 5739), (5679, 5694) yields 1.08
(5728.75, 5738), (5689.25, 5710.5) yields 1.08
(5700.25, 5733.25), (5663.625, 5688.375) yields 1.02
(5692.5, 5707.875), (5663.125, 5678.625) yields 1.01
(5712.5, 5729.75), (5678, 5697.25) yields 1.03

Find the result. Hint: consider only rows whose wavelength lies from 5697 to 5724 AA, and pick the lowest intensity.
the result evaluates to 1.265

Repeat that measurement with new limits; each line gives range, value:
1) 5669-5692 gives 1.348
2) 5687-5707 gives 1.347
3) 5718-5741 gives 1.451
